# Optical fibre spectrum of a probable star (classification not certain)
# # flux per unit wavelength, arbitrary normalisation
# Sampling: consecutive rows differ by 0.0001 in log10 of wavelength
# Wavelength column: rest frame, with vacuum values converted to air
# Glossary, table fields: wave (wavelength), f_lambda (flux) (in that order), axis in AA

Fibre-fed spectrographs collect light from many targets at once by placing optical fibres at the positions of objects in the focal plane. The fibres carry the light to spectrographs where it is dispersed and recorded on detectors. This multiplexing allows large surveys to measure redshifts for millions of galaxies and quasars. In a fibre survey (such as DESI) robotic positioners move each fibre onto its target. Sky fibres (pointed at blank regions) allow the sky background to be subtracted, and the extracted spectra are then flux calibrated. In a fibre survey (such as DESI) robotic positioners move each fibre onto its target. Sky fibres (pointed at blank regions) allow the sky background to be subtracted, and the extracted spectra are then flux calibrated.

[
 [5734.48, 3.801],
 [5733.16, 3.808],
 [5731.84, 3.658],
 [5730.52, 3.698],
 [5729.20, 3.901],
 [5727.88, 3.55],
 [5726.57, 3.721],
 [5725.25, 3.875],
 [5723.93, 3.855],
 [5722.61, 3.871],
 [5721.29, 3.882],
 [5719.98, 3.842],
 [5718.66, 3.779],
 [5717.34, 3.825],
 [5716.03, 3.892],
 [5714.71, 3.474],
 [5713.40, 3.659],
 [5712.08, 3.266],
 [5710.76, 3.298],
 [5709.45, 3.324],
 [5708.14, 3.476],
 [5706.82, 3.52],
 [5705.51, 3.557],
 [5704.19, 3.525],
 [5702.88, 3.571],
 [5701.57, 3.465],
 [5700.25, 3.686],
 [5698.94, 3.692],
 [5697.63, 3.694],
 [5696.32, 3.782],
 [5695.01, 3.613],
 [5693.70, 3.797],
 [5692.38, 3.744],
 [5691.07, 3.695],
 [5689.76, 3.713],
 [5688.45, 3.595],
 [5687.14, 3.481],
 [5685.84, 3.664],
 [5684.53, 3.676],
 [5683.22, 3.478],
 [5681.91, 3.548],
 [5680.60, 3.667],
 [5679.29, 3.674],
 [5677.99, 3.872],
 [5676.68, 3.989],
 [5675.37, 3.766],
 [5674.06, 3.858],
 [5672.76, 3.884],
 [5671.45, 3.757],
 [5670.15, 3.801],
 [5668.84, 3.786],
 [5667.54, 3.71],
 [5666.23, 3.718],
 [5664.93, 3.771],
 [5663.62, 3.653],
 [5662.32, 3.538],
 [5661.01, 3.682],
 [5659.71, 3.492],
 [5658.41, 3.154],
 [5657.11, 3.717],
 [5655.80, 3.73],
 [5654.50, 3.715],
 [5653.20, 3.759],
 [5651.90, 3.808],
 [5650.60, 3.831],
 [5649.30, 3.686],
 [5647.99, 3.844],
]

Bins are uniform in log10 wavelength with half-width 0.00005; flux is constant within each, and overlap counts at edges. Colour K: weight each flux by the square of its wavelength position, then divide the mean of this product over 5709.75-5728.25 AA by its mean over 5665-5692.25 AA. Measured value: 1.0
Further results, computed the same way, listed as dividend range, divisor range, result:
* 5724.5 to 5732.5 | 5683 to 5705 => 1.04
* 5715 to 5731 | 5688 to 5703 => 1.04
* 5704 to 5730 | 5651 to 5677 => 1.00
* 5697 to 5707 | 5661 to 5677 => 0.97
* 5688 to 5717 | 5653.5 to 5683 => 0.98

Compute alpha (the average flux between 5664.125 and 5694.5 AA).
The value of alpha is 3.72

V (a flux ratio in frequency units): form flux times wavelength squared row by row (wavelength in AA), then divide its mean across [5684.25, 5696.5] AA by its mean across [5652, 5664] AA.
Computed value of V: 1.03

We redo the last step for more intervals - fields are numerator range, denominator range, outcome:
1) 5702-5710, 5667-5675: 0.93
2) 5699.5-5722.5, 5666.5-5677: 0.96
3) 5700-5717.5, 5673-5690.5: 0.96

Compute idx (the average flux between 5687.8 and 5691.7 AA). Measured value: 3.67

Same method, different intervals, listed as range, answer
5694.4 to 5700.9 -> 3.7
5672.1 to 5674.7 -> 3.87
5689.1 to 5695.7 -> 3.71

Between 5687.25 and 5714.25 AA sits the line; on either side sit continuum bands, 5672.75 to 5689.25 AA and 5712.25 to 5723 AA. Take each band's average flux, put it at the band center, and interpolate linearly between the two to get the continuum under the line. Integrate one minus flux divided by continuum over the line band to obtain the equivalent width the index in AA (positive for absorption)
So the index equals 1.1 AA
